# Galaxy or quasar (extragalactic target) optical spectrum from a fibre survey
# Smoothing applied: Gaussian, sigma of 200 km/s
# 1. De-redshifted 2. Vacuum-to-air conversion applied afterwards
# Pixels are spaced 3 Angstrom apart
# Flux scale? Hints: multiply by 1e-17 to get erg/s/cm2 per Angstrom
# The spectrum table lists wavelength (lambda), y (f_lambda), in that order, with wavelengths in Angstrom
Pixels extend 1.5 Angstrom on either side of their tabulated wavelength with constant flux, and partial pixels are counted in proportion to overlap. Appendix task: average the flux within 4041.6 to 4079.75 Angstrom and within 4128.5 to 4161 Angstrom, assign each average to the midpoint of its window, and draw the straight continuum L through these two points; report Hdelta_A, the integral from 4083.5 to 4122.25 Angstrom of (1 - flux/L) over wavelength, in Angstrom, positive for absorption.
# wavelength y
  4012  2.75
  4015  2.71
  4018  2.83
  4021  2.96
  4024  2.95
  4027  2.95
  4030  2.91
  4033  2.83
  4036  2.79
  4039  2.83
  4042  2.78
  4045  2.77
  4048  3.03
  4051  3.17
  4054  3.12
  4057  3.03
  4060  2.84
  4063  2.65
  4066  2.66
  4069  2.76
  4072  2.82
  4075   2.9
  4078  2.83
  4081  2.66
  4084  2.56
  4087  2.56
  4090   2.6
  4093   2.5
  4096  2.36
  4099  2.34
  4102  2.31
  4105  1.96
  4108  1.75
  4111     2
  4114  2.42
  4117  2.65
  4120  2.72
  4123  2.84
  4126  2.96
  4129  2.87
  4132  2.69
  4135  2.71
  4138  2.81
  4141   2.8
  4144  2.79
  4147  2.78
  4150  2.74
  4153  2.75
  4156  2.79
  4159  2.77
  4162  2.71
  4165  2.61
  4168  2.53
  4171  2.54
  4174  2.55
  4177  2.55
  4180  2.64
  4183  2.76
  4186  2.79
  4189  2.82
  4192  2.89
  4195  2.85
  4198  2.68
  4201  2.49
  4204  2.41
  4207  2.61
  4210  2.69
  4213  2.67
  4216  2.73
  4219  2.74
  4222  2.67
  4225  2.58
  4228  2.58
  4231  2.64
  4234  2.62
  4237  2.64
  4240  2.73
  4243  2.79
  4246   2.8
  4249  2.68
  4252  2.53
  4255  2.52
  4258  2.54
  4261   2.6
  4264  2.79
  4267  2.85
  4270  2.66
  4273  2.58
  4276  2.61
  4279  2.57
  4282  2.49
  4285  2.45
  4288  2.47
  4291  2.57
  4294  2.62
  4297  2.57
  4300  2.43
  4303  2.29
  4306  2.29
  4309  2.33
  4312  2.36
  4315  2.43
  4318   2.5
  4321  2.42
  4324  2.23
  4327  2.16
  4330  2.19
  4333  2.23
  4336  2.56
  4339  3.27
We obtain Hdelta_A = 6.2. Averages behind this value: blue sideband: 2.88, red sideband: 2.77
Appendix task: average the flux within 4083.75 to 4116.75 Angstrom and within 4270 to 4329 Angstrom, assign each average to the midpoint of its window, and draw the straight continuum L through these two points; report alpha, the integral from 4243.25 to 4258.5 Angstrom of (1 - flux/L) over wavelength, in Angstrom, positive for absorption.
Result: -1.4 Angstrom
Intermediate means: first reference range 2.31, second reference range 2.44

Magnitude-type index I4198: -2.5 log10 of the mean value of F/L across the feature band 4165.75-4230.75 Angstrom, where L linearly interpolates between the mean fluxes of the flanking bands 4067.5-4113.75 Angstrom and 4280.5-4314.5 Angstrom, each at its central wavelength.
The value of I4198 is -0.09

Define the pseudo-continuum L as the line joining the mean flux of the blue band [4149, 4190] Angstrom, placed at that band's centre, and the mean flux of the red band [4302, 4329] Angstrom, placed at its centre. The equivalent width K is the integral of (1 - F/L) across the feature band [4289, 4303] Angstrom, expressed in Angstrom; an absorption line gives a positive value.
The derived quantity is -0.8 Angstrom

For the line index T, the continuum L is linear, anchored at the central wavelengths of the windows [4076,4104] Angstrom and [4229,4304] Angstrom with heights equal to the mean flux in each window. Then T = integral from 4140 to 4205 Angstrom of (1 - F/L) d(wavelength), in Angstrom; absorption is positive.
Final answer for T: -3.42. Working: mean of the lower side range 2.52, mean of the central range 2.69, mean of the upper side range 2.6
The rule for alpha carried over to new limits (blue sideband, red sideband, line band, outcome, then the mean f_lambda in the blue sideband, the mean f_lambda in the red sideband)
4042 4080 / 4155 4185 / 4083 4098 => 1.6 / 2.87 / 2.65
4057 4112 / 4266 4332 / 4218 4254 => -2.8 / 2.52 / 2.45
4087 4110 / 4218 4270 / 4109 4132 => -2.8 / 2.27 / 2.66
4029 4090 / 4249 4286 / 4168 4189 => 0.4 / 2.82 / 2.6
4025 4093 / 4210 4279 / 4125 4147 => -0.4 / 2.81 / 2.66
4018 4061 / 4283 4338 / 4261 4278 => -1.4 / 2.92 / 2.4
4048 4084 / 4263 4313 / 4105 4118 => 2.9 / 2.85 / 2.52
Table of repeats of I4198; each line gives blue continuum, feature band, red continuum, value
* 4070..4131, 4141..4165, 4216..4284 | -0.07 mag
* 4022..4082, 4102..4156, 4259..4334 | 0.06 mag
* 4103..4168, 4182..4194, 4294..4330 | -0.11 mag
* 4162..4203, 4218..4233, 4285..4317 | -0.02 mag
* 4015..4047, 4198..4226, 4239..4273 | 0.03 mag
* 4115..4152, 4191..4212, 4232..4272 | 0.02 mag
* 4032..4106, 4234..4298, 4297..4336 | -0.09 mag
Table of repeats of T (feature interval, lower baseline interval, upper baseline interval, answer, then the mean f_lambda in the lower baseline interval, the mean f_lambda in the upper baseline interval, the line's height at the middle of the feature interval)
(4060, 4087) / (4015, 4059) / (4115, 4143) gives 1.3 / 2.92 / 2.78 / 2.86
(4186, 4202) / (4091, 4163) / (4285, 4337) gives -1.6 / 2.58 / 2.39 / 2.51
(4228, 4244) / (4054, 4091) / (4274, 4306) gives -0.7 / 2.76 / 2.5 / 2.56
